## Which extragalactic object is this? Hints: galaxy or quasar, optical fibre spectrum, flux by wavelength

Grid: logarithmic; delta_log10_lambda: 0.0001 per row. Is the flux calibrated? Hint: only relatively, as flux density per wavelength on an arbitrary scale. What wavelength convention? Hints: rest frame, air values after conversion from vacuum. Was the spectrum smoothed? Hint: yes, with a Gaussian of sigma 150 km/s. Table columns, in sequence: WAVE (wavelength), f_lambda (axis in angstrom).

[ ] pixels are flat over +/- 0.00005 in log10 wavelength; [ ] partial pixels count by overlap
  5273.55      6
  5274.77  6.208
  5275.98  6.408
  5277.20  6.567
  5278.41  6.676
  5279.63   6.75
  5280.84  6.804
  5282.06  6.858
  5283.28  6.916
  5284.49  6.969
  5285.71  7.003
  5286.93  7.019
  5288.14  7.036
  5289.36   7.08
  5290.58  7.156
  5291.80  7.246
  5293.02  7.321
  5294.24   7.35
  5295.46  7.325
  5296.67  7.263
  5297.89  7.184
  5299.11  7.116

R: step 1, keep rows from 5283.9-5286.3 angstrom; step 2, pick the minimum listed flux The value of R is 6.969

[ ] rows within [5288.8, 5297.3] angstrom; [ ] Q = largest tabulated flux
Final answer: 7.35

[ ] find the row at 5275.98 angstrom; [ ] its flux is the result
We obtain 6.408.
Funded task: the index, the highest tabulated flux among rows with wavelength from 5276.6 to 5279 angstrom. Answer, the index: 6.676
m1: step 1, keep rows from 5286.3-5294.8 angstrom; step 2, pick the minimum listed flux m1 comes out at 7.019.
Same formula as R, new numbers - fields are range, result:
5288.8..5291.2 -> 7.08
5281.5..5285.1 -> 6.858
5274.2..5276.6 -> 6.208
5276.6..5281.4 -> 6.567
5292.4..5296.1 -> 7.321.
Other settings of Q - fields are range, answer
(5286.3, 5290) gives 7.08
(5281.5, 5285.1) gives 6.969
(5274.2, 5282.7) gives 6.858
